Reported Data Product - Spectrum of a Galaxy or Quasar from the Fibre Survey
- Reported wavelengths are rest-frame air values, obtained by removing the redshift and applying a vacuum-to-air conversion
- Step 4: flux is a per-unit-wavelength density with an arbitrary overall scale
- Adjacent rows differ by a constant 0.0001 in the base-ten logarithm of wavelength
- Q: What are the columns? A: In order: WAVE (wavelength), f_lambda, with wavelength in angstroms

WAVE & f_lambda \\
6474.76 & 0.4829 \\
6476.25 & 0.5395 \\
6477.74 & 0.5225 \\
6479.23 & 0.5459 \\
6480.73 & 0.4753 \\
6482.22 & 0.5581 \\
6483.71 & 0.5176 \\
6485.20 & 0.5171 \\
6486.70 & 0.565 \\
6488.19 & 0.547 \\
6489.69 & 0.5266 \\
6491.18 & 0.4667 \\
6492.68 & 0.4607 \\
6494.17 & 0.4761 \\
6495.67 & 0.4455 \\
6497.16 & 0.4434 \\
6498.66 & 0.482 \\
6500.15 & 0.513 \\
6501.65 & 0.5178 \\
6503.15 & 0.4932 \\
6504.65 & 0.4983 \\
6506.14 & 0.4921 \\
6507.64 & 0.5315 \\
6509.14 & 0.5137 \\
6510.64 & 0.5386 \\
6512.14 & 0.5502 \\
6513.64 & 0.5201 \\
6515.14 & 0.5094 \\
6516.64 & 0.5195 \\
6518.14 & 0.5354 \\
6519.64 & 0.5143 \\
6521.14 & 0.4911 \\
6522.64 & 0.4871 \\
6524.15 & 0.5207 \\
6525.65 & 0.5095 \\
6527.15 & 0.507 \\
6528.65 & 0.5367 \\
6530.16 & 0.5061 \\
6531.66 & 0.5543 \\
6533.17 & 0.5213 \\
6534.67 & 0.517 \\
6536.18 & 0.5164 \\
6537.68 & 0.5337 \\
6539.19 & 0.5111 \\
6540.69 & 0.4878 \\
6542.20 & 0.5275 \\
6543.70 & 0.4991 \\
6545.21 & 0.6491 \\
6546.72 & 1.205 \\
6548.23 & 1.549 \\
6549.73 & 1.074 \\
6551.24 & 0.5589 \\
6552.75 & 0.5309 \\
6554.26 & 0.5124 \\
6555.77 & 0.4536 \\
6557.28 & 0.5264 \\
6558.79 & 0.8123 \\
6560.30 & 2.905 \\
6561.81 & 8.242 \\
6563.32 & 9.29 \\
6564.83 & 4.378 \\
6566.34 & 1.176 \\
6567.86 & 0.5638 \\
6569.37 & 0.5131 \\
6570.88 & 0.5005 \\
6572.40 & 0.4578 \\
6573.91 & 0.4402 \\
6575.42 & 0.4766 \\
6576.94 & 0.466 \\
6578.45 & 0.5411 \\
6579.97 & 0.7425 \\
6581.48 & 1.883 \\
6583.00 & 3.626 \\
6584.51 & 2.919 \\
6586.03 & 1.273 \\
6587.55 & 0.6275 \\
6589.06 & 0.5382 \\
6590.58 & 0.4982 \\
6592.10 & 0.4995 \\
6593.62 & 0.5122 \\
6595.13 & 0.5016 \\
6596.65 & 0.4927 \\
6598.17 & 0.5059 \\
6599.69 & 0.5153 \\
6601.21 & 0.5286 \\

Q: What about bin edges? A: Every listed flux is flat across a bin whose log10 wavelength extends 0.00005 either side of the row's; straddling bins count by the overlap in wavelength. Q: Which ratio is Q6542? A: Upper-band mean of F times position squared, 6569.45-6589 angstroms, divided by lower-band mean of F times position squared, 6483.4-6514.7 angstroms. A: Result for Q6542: 2.3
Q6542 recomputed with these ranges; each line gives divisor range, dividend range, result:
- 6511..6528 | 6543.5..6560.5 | 1.74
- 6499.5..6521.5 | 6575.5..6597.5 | 2.10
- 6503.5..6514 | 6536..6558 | 1.32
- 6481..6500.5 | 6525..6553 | 1.32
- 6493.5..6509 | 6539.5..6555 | 1.56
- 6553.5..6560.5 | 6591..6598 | 0.57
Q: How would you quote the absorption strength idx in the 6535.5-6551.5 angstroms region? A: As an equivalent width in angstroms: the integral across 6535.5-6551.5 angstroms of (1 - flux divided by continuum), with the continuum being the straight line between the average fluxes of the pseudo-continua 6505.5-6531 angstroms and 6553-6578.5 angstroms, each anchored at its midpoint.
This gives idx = 6.7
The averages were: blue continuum 0.517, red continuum 1.91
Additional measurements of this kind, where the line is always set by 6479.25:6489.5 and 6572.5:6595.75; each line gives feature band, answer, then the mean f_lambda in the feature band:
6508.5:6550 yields 8.77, 0.599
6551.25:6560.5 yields 0.86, 0.808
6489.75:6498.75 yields 1.76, 0.466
